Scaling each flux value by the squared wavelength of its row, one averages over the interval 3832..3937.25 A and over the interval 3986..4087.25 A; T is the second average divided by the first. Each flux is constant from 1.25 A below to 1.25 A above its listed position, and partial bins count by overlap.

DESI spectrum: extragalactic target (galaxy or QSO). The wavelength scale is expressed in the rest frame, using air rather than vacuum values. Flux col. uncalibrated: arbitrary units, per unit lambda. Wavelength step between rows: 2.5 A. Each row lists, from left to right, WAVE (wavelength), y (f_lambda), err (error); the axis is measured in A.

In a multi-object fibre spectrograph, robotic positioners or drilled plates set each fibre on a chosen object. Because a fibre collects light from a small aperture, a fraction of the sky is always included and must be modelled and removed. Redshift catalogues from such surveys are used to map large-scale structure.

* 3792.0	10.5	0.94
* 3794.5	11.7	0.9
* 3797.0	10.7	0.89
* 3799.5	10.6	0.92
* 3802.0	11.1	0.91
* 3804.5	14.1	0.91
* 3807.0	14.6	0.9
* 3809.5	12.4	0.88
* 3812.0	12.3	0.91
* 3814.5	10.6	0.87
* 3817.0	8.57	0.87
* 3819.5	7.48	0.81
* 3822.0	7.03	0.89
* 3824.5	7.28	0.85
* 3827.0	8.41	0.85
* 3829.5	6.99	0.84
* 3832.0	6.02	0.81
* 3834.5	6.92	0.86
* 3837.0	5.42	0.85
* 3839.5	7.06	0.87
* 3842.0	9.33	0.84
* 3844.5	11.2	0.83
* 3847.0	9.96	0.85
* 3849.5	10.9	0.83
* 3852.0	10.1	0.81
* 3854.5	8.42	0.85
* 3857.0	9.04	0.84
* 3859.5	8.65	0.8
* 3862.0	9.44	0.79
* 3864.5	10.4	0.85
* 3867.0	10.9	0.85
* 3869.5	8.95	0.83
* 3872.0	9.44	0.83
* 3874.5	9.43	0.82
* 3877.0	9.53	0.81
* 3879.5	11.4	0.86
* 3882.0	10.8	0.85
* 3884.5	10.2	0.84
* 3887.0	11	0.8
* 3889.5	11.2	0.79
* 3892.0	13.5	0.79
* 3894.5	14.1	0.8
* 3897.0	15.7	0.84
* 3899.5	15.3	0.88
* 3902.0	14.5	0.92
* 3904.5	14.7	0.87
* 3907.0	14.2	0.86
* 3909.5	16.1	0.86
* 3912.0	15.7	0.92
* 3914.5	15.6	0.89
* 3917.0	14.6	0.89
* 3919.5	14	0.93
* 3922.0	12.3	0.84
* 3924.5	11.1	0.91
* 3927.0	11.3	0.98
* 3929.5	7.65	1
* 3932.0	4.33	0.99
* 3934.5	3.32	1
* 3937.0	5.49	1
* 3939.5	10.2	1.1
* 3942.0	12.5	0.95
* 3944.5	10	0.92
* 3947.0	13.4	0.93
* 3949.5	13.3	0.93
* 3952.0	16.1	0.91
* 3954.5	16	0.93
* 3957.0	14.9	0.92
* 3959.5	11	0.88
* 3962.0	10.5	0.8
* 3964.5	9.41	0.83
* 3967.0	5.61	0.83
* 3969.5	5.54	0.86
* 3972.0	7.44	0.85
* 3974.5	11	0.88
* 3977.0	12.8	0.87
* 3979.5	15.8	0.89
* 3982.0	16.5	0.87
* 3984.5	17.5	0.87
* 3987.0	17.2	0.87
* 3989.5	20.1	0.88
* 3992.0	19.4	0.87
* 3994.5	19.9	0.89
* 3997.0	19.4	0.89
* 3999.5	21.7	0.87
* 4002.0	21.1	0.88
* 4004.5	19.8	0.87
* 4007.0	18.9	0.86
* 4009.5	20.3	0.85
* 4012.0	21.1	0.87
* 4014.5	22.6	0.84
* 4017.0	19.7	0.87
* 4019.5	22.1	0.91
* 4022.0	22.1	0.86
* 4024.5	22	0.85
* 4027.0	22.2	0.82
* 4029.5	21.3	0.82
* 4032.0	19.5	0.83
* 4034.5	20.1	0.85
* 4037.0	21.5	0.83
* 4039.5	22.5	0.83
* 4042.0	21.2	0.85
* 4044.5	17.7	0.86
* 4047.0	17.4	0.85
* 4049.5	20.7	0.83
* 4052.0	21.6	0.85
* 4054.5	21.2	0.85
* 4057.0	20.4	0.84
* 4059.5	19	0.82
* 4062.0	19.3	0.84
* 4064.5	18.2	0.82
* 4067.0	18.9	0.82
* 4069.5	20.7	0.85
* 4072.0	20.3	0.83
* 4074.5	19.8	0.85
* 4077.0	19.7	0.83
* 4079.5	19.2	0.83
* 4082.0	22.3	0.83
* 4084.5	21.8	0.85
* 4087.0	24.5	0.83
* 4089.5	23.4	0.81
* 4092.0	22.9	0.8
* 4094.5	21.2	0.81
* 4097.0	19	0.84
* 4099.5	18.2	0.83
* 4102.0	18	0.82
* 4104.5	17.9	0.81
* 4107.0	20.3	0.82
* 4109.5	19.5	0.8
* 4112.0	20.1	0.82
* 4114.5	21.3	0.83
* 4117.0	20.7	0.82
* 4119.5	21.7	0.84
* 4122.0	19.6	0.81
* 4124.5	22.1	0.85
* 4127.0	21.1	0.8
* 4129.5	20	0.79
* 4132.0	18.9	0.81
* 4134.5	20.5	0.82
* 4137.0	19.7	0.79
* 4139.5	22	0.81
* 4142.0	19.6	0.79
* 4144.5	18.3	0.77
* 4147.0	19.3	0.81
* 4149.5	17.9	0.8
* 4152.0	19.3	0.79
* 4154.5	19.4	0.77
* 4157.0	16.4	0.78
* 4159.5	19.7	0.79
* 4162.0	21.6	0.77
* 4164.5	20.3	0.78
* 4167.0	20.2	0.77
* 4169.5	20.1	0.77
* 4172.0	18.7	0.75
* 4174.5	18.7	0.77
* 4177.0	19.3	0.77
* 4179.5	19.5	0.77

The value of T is 2.04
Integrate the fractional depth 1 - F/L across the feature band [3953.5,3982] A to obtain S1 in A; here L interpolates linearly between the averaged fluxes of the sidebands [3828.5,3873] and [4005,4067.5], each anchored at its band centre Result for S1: 8.9 A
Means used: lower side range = 8.85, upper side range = 20.5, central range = 11.1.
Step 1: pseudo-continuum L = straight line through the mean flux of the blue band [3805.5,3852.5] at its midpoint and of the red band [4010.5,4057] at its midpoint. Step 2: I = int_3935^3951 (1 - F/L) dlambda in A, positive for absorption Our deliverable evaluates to 5.27 A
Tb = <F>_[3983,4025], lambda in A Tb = 20.2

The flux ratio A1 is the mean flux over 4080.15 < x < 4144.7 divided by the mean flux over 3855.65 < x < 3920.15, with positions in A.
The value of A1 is 1.68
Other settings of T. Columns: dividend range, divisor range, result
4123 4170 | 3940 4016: 1.40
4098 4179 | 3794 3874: 2.41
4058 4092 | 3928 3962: 2.07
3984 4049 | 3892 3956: 1.71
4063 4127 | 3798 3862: 2.49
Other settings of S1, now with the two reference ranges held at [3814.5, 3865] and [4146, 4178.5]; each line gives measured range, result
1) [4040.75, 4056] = -4.4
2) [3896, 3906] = -4.3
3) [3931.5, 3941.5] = 4.5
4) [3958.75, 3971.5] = 4.4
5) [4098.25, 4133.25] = -4.4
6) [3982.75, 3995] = -4.7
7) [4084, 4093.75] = -3.7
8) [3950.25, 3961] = -1.8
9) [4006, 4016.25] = -4.7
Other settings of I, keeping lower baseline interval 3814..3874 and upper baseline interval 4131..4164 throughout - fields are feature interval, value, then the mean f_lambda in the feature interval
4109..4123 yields -1.7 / 20.6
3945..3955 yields -1.4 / 14.2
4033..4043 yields -3.7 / 21.3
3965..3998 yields -1.6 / 14.3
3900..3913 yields -4.9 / 15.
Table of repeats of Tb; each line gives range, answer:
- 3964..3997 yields 14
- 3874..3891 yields 10.6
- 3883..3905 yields 13.3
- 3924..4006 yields 13.1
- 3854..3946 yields 11.2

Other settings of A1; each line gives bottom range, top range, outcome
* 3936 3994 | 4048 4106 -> 1.59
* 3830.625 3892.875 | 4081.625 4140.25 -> 2.17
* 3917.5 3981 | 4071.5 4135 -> 1.93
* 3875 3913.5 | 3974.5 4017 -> 1.43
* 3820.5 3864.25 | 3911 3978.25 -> 1.30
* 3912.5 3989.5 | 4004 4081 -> 1.74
